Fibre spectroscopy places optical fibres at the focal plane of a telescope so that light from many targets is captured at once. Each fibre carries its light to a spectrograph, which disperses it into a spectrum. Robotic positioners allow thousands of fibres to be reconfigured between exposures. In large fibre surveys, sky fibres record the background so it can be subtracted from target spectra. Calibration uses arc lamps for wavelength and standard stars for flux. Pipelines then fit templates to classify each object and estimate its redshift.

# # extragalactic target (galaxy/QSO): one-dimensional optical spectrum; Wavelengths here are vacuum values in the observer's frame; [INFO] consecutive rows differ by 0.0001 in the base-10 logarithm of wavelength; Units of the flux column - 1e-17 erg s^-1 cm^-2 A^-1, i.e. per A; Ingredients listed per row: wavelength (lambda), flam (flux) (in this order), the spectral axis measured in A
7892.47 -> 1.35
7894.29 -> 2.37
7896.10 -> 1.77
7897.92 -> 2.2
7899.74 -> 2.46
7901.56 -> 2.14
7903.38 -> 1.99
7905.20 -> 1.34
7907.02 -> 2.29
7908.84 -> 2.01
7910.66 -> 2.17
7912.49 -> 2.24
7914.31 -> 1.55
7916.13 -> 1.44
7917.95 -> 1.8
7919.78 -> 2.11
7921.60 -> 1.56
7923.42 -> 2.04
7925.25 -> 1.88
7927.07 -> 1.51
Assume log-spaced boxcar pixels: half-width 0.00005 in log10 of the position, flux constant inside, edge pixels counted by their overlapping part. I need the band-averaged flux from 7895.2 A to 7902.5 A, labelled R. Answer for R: 2.14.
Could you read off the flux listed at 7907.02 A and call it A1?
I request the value 2.29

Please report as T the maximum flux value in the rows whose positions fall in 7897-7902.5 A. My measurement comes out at 2.46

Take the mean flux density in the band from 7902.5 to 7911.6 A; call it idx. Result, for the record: 1.96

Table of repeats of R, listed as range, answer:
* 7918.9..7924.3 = 1.9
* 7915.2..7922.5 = 1.73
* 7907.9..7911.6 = 2.09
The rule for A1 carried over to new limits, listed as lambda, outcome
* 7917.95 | 1.8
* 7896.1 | 1.77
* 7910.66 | 2.17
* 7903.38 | 1.99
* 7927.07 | 1.51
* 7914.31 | 1.55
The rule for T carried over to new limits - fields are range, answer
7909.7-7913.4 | 2.24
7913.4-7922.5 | 2.11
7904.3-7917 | 2.29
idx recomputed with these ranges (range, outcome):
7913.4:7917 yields 1.5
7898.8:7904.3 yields 2.19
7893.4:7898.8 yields 2.11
